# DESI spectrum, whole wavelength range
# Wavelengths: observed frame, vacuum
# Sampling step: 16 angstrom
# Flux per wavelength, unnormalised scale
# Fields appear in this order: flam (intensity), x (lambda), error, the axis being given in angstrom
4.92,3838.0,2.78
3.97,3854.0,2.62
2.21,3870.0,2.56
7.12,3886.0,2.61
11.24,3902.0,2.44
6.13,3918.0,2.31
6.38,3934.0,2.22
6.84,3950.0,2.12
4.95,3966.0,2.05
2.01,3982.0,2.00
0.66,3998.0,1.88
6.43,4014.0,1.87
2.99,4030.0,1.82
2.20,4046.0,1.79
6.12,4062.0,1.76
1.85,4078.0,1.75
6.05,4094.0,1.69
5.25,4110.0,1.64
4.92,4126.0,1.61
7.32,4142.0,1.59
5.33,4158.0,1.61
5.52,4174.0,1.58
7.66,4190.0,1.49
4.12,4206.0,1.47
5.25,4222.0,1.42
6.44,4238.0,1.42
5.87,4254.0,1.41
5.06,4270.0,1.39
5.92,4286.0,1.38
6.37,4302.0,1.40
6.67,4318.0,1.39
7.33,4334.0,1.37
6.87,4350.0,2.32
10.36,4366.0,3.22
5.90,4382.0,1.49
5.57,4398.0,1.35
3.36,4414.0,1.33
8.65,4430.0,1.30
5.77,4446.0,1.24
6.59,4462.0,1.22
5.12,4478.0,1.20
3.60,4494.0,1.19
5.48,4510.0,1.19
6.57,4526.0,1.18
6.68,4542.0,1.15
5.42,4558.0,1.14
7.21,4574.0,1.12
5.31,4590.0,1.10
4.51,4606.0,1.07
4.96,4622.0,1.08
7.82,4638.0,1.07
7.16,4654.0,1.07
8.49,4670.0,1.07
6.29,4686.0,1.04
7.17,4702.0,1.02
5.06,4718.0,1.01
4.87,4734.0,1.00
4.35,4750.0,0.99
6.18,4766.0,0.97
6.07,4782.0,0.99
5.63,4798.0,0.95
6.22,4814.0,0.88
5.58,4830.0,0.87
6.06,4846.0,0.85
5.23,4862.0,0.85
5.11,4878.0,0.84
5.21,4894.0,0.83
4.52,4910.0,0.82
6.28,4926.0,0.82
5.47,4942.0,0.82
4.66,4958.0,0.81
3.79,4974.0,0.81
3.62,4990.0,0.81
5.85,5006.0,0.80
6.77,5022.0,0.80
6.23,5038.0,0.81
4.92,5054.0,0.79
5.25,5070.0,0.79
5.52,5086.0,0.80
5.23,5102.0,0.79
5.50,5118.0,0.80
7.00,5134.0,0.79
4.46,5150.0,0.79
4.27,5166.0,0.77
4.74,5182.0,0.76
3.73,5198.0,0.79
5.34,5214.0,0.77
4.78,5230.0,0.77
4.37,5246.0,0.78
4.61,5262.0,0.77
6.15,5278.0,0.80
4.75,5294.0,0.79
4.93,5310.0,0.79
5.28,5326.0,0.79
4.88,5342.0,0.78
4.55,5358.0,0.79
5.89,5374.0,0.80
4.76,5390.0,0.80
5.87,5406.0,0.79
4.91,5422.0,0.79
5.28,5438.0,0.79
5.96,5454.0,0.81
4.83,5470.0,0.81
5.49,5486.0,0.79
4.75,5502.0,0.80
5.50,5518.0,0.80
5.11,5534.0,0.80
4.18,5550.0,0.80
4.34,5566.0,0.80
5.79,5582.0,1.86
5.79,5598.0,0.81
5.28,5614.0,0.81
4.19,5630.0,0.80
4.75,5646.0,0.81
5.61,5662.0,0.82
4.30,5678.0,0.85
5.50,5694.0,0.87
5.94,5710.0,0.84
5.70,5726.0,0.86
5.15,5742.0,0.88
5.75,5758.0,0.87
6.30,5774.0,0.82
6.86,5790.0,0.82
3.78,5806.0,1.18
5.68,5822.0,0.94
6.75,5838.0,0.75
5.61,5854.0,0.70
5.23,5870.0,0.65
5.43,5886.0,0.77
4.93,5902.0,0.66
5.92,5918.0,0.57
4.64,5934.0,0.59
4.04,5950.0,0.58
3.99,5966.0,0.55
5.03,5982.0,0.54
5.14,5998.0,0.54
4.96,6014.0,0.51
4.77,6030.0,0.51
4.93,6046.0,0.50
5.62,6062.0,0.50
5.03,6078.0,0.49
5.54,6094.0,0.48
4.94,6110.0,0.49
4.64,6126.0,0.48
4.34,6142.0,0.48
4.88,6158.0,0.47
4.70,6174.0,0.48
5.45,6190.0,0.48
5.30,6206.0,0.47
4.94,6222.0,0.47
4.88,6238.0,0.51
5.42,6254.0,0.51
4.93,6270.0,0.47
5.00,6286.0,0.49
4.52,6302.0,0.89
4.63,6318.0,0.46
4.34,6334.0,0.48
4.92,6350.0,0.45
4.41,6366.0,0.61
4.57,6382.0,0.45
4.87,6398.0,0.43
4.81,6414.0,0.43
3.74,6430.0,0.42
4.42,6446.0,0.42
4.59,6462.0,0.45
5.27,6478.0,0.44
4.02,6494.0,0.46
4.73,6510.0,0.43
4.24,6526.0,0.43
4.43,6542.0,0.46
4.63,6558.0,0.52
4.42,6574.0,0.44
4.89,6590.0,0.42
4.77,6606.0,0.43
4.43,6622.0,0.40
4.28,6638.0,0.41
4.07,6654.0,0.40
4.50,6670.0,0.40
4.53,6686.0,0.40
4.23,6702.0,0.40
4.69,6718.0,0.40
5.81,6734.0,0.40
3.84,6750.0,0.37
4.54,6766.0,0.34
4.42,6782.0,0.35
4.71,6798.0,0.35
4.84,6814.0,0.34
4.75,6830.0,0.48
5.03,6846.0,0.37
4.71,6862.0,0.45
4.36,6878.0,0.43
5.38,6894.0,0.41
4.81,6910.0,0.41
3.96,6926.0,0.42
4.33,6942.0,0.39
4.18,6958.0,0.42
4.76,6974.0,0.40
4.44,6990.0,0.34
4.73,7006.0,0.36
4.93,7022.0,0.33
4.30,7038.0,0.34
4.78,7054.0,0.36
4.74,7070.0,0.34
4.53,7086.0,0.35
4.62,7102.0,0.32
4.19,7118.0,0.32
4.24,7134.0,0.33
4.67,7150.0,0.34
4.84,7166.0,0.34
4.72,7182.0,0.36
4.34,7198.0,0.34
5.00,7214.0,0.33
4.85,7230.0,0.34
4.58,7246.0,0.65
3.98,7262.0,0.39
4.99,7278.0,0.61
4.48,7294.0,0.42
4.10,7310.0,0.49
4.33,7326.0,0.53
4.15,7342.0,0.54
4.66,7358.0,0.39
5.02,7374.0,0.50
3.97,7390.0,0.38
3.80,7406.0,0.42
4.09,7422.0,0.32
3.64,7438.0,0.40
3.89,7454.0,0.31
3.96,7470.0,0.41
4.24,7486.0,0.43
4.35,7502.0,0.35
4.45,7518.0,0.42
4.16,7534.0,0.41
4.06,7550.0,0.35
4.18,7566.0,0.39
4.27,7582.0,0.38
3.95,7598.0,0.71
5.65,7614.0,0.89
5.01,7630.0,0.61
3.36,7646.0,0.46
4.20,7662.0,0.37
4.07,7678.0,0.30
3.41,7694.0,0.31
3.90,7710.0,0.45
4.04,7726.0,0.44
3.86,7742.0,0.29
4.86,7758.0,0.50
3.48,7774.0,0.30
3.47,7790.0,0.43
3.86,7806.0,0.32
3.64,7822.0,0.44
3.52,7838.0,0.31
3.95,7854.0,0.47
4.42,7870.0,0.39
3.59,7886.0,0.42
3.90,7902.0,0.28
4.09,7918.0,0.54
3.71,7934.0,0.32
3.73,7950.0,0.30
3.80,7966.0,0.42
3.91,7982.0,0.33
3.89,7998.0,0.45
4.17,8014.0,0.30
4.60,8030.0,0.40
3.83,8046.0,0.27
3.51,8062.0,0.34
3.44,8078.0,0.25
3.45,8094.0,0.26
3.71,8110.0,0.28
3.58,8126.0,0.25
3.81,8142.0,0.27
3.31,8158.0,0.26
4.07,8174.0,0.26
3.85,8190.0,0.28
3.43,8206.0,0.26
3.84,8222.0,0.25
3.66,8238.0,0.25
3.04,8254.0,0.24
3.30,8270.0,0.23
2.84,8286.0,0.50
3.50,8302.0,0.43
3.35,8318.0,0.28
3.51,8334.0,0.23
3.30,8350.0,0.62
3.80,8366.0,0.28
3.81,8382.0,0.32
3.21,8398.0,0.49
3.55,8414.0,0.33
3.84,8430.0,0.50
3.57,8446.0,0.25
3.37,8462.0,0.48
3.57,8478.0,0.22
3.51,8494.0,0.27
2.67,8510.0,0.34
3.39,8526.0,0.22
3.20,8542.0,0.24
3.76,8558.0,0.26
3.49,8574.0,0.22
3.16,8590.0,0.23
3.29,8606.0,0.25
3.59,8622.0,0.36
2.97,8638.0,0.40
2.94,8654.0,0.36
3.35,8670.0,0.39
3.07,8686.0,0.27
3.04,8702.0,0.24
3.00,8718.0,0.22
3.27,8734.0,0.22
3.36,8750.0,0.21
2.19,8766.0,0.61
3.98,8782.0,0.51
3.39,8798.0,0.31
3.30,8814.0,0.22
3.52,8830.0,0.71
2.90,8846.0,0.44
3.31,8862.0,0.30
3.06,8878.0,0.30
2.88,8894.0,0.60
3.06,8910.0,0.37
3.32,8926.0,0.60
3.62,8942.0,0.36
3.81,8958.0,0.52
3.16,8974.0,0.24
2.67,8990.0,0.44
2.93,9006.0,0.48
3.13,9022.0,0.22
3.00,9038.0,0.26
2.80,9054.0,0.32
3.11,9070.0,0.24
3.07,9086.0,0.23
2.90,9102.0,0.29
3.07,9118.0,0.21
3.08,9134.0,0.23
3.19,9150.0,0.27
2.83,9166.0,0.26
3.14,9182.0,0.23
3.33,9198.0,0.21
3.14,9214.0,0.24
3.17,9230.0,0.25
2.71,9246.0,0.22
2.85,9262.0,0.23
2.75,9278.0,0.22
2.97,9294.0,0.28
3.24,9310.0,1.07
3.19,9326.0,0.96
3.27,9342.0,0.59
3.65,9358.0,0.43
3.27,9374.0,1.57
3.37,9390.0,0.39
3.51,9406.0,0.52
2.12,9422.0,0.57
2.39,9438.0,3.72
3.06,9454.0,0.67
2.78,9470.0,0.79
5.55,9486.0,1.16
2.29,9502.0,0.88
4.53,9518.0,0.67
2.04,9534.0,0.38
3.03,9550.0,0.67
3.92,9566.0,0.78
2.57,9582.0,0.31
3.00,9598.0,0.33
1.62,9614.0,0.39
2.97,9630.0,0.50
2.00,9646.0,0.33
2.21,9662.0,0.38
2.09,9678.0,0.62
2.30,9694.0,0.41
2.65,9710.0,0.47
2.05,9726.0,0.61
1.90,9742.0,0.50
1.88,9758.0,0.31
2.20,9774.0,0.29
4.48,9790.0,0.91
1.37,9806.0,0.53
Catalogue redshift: 0.026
